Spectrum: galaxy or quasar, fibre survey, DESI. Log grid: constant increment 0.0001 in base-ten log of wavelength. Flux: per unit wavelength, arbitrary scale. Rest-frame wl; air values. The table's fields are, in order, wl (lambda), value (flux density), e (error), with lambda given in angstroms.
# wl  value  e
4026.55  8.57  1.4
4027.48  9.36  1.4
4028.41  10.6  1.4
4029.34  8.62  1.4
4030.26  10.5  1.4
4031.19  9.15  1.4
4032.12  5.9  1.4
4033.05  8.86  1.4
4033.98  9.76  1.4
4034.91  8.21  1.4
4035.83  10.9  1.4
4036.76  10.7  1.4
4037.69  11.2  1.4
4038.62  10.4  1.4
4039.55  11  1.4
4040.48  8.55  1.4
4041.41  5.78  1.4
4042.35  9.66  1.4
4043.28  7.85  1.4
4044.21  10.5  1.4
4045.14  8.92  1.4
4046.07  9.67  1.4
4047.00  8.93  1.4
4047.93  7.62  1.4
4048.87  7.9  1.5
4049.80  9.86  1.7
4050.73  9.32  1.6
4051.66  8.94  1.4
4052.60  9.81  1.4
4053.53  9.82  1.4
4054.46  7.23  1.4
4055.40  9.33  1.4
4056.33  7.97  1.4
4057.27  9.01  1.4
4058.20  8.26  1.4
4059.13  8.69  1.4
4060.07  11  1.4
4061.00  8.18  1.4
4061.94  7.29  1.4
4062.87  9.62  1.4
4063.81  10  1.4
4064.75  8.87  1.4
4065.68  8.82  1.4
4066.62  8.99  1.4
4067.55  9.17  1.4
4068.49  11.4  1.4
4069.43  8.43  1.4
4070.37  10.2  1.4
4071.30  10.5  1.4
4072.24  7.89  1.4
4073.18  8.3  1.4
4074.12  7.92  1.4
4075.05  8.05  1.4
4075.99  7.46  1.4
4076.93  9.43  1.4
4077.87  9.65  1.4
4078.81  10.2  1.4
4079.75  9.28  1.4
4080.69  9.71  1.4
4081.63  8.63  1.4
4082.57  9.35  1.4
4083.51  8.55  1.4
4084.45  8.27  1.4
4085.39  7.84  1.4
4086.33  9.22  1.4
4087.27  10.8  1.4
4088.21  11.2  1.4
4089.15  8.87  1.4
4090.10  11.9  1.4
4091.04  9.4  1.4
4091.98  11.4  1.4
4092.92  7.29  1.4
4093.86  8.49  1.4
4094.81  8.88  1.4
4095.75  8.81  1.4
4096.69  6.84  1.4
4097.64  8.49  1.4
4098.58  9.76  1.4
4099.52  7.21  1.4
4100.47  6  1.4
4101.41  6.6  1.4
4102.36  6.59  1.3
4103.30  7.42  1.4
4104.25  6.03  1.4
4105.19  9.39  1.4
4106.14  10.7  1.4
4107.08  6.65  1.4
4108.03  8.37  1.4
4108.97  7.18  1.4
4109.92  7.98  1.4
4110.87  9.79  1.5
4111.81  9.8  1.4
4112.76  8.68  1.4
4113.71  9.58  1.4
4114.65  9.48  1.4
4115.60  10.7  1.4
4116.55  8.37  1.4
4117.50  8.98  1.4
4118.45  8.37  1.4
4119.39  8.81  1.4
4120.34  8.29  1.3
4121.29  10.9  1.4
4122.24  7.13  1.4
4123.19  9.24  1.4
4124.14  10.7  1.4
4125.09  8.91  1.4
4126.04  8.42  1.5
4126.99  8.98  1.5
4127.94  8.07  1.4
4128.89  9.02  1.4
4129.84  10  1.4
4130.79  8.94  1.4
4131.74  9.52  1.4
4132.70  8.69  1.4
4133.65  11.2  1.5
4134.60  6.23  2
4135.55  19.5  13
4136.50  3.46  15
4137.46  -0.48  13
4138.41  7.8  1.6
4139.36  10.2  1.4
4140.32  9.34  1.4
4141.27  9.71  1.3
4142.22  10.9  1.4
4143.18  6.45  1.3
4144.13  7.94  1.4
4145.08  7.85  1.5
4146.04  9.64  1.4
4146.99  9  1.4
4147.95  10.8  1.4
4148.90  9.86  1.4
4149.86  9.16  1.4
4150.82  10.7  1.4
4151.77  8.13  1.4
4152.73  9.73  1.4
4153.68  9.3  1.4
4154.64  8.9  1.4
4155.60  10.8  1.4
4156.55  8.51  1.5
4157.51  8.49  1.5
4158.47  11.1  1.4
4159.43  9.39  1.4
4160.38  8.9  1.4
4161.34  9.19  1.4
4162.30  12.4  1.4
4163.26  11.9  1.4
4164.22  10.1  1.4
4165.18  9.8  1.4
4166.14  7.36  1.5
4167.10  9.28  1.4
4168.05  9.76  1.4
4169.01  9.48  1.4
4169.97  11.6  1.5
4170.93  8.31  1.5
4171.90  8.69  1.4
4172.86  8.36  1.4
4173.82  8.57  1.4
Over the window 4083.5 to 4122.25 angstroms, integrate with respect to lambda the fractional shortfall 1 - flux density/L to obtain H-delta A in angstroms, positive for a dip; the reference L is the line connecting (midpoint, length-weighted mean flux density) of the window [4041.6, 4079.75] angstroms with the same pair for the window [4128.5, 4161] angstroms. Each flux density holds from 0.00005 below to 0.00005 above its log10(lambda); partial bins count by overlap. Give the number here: 1.4 angstroms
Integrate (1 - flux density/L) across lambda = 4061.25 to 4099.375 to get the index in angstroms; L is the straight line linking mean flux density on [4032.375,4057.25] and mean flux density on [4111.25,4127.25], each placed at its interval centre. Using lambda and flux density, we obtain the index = 0.2 angstroms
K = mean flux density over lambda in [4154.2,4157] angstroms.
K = 9.43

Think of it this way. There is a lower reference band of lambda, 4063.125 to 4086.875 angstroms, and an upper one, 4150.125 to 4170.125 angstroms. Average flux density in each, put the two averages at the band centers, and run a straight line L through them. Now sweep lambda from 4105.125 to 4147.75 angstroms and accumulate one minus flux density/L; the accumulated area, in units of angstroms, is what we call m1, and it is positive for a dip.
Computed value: 2.68 angstroms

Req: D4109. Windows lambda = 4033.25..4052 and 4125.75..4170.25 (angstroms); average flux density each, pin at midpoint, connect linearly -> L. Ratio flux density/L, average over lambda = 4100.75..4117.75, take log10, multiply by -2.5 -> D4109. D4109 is 0.10 mag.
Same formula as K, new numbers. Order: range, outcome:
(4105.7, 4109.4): 8.23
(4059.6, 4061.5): 9.54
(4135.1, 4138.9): 7.5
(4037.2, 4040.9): 10.3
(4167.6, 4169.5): 9.63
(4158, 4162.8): 10.2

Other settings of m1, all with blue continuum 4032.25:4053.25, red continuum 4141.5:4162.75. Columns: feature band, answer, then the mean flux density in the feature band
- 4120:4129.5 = 0.4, 8.99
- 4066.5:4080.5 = 0.2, 9.14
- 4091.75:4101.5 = 1.2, 8.14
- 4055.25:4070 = 0.3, 9.07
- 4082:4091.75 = -0.3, 9.58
